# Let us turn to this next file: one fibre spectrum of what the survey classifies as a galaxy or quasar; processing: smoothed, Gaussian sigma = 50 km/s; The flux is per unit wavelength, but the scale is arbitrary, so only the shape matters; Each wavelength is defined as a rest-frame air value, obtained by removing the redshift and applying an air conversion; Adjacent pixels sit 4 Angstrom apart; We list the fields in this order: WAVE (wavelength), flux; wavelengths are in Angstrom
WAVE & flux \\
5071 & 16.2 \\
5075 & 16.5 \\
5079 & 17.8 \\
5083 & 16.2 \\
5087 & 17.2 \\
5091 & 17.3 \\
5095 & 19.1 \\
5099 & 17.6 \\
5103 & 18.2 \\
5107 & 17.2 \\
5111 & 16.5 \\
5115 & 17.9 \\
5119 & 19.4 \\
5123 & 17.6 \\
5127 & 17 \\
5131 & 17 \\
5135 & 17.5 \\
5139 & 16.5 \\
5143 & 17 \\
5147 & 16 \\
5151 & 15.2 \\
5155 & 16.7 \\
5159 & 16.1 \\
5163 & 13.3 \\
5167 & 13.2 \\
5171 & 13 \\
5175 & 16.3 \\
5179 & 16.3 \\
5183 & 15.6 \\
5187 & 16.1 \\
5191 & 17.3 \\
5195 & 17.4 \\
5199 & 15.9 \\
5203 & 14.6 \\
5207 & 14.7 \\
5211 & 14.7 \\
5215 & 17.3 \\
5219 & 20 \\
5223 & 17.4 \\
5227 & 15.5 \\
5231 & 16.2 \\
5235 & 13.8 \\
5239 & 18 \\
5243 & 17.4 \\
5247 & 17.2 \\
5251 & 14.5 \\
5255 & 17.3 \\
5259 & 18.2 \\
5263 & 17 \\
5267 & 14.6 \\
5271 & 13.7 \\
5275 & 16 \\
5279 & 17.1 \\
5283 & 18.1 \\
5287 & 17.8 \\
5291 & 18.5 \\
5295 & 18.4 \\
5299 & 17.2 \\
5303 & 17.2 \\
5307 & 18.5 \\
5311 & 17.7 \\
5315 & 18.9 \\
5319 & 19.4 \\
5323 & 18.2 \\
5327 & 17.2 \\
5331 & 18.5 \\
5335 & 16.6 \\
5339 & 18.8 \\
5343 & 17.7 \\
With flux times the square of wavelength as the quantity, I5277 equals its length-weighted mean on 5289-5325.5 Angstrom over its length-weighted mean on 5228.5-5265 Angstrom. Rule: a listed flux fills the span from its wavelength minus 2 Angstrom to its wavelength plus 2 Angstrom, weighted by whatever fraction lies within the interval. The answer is 1.12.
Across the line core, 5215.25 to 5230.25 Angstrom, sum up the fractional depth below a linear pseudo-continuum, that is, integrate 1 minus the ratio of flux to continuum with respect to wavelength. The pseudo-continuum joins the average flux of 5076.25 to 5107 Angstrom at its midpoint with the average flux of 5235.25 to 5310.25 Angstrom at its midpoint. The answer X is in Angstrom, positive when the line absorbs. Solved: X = -0.3 Angstrom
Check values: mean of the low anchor 17.6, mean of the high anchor 17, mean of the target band 17.5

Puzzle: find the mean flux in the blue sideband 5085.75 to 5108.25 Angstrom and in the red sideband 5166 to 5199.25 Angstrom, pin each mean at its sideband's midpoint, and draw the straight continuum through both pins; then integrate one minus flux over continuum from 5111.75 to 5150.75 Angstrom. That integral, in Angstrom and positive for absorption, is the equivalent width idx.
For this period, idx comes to -0.5 Angstrom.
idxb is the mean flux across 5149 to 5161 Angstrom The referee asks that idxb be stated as 16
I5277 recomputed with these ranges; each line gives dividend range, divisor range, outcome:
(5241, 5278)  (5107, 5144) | 0.98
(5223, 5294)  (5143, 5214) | 1.10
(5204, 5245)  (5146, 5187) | 1.11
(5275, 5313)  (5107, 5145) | 1.09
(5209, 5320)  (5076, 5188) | 1.08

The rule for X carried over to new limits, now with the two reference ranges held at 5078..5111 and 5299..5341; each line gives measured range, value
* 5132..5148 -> 0.7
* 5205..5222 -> 1.0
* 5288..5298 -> -0.1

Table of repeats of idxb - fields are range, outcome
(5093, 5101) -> 18.4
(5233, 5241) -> 15.9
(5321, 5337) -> 17.6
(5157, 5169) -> 14.2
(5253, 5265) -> 17.5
